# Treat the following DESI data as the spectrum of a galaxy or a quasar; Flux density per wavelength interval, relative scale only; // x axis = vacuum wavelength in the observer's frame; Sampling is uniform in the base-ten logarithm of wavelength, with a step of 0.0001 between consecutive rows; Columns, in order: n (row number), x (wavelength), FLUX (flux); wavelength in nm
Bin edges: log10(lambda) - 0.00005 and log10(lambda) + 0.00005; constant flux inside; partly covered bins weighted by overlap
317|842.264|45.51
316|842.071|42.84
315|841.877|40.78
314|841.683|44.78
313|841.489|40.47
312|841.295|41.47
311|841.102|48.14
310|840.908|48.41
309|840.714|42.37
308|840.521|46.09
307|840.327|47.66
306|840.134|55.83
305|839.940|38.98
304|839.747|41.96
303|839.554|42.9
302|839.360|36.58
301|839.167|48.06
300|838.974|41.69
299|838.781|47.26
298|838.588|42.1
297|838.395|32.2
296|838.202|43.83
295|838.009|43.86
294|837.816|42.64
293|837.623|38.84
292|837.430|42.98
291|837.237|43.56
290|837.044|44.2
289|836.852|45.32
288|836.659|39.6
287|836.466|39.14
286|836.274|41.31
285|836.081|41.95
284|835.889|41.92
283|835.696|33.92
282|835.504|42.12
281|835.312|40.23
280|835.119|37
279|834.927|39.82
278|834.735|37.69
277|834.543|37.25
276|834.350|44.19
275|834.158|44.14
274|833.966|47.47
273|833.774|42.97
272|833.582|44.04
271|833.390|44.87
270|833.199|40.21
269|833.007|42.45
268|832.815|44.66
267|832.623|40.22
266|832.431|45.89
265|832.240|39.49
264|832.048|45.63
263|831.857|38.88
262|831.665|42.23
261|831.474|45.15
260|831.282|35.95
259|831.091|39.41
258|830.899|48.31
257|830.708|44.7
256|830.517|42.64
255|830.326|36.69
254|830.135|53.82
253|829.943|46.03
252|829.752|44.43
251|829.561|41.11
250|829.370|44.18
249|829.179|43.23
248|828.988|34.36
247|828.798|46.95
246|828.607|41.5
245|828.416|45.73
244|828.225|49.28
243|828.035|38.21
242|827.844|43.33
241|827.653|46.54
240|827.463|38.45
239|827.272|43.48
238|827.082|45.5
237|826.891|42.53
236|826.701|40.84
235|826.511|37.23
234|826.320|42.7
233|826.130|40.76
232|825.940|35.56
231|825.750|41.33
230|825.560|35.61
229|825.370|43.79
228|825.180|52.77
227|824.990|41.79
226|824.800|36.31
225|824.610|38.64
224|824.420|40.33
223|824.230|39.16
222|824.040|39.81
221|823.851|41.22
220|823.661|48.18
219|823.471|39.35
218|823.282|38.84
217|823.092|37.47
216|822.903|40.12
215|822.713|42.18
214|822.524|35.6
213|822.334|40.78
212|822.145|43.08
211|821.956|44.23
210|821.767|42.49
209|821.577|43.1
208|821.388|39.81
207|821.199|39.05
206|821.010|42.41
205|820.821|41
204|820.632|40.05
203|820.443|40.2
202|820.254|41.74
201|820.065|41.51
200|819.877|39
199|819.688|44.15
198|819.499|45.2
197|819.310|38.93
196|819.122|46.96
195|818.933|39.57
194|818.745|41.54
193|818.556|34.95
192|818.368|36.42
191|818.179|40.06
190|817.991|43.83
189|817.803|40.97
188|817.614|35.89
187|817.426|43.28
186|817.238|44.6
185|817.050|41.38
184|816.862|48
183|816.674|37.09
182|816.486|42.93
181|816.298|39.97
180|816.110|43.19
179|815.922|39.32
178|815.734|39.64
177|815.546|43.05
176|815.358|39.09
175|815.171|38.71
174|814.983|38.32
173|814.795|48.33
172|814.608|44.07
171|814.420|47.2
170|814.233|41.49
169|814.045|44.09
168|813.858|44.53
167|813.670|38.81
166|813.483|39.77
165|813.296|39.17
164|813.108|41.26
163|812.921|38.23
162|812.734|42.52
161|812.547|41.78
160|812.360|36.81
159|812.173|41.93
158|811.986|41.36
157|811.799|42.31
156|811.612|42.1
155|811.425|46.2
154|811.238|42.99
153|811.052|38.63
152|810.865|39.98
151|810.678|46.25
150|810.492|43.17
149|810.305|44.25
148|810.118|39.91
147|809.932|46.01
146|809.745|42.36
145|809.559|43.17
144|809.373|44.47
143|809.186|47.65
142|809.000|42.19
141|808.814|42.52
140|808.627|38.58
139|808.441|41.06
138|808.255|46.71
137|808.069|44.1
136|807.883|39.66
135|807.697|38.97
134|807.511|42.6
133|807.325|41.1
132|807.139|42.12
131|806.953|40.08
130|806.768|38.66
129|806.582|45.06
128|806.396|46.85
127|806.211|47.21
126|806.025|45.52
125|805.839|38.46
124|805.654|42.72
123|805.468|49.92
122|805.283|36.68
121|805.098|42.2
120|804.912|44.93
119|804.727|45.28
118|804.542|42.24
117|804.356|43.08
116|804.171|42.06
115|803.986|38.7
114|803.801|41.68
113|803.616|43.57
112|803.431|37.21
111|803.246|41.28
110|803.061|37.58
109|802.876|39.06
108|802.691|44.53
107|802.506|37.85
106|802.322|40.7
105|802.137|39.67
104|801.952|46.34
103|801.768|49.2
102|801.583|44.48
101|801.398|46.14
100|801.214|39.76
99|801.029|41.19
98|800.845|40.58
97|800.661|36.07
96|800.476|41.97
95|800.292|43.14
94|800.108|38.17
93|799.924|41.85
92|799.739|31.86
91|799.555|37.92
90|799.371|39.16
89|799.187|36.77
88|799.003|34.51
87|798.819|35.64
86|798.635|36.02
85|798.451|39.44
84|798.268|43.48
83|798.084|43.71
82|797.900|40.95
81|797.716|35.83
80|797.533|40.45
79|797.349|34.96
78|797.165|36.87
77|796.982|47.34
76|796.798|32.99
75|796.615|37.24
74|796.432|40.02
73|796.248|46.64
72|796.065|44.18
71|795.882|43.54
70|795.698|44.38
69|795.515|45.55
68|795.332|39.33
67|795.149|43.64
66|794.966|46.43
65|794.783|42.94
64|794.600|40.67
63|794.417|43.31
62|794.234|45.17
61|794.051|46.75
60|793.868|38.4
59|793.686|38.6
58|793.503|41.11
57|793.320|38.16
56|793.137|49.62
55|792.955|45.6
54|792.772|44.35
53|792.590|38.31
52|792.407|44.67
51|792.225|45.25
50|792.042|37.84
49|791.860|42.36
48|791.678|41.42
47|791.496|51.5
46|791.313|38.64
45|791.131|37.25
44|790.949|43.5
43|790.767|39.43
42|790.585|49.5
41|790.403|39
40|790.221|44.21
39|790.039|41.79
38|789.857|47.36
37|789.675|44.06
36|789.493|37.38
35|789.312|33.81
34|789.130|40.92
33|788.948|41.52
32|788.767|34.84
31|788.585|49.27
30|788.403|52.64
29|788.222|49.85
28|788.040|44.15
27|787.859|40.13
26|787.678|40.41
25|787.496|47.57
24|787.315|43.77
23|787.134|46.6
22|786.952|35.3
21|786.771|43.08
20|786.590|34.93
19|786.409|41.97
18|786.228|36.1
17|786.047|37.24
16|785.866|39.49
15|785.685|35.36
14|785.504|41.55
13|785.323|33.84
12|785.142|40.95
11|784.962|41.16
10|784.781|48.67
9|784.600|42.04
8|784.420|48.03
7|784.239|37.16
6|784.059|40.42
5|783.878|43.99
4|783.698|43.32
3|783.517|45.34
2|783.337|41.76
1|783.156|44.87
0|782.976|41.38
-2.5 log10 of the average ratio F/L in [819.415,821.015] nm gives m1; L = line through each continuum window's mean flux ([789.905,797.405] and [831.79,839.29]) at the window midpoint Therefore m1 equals 0.011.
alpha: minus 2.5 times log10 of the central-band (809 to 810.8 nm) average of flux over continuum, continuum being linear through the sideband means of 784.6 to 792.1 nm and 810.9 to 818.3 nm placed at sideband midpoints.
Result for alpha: -0.060 mag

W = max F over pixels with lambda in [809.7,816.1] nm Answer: 48.33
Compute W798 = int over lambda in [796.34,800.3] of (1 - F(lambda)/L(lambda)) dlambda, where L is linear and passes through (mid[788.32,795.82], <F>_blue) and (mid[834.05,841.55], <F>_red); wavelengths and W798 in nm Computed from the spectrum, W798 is 0.39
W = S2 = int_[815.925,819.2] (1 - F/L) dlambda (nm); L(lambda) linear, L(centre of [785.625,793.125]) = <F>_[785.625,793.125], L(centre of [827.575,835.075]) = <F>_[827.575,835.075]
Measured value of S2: 0.114 nm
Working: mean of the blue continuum 42.1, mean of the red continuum 42.9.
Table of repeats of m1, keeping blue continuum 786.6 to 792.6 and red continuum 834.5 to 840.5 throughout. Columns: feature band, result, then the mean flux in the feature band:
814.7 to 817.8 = 0.019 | 41.4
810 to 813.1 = 0.011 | 41.8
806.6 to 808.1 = 0.034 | 41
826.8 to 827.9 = -0.034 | 43.3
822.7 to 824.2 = 0.034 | 40.7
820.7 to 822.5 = 0.015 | 41.5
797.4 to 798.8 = 0.075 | 39.6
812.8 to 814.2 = 0.034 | 40.9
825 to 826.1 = 0.006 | 41.8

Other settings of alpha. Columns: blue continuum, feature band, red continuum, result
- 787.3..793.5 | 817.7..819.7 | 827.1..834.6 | 0.053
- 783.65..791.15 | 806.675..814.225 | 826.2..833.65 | 0.011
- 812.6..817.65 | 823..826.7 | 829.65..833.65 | 0.051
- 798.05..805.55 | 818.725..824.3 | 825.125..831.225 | 0.027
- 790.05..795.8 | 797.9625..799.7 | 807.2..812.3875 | 0.116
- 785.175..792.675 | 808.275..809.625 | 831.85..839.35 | -0.032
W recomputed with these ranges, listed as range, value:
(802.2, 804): 44.53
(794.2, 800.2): 47.34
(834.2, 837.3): 45.32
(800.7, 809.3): 49.92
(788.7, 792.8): 51.5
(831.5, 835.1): 47.47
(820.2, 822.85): 44.23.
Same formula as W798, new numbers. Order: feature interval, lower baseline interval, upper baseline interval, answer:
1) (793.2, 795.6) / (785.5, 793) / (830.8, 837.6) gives -0.02 nm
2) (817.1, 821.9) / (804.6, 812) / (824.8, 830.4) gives 0.18 nm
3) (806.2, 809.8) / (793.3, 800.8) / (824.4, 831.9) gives -0.14 nm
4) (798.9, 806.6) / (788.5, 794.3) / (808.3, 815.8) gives 0.13 nm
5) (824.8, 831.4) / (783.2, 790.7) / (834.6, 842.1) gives -0.05 nm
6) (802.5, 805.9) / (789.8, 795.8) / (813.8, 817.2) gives 0.07 nm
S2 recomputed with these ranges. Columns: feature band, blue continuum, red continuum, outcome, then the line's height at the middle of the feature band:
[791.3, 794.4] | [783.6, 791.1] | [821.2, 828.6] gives -0.086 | 41.8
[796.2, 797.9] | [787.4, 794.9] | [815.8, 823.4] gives 0.135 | 42.4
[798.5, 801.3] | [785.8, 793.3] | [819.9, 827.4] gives 0.241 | 41.9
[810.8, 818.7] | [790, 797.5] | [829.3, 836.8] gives 0.163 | 42.2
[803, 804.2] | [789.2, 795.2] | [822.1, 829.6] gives 0.053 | 42.1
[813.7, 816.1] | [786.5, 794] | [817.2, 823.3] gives -0.065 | 41.1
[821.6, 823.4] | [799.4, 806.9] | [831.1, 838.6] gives 0.043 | 41.6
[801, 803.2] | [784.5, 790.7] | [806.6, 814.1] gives -0.016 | 41.9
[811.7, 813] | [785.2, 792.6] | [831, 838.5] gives 0.026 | 41.6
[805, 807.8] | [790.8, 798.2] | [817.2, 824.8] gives -0.074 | 41.4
